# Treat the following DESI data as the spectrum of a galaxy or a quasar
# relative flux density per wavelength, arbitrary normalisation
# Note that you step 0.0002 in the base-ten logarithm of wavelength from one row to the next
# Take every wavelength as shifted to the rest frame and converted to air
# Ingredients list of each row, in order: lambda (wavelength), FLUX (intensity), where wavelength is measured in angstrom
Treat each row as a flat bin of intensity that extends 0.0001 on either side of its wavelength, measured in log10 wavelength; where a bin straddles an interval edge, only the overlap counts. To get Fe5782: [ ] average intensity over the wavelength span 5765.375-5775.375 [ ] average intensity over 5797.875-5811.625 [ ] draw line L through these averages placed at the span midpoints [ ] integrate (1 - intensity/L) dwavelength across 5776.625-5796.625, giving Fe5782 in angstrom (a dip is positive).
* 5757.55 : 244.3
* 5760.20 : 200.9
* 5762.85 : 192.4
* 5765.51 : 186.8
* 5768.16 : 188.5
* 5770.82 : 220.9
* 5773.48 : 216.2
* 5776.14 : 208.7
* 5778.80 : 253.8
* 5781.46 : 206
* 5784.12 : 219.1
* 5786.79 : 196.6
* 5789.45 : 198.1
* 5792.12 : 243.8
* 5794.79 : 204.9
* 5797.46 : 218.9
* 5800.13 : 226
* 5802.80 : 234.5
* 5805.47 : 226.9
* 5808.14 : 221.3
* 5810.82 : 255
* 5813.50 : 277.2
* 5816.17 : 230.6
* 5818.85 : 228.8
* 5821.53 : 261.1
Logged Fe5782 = 0.02 angstrom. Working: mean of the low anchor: 205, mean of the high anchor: 231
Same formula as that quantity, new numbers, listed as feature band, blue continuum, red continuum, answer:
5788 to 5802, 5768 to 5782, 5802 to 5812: 0.6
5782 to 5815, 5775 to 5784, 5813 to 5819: 1.1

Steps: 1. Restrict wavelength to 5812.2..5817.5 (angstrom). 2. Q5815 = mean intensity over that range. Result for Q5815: 254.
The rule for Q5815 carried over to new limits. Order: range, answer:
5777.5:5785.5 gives 226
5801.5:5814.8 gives 243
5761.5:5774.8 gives 201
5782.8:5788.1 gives 208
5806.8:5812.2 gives 238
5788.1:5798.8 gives 216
